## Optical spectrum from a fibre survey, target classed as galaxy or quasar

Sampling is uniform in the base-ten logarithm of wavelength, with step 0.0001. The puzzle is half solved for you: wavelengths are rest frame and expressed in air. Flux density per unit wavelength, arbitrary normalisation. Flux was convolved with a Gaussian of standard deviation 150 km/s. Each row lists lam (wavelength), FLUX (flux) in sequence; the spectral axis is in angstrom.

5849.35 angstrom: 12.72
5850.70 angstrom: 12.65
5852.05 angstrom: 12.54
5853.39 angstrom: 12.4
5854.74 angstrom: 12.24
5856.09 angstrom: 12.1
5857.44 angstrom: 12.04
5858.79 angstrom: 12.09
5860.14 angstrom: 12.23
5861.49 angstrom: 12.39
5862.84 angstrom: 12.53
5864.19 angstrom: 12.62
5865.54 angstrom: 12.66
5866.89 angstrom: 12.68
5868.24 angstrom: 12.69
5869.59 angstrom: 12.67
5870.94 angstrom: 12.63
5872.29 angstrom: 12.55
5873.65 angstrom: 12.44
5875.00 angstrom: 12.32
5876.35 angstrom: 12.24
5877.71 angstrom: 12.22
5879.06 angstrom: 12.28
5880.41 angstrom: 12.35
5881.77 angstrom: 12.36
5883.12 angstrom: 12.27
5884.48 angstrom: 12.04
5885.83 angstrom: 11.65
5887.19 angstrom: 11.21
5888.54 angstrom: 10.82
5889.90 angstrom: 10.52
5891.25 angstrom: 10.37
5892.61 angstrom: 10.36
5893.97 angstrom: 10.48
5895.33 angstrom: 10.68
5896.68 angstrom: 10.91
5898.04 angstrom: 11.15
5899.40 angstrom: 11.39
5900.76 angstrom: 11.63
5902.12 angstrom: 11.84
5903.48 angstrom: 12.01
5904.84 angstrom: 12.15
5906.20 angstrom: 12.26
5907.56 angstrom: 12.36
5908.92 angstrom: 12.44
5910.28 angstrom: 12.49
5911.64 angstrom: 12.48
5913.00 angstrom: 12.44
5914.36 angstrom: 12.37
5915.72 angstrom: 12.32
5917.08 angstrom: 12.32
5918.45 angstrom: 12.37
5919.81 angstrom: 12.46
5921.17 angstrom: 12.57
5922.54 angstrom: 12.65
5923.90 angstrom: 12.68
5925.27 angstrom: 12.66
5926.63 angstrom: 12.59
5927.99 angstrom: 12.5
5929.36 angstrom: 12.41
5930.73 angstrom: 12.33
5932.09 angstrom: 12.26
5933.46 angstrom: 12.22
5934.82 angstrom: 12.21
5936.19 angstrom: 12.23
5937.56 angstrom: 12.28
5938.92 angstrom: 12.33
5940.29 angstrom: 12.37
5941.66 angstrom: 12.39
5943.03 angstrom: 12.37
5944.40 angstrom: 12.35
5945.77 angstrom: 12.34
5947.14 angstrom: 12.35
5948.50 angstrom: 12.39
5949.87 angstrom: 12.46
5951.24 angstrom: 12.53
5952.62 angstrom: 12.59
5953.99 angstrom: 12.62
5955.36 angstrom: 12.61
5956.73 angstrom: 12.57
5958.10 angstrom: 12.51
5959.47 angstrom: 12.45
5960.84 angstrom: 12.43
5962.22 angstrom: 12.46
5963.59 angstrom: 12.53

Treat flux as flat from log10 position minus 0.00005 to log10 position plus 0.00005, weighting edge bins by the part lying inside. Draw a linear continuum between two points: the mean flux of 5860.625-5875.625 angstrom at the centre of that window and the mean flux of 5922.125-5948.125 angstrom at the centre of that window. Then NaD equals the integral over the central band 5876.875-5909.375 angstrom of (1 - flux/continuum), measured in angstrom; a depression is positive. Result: 2.4 angstrom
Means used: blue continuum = 12.6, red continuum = 12.4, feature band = 11.6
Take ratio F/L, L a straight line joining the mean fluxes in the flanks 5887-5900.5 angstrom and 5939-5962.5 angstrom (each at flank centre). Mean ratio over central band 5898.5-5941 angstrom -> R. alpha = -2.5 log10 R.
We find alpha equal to -0.07 mag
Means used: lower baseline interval 10.8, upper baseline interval 12.5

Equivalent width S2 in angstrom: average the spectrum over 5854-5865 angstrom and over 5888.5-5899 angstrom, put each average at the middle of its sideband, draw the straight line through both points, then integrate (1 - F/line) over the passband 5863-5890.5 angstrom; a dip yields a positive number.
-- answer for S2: -1.7 angstrom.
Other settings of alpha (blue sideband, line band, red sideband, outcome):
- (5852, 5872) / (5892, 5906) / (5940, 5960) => 0.11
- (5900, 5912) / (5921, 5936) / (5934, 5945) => -0.02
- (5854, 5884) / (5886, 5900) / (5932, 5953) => 0.15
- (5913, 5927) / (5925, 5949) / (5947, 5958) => 0.01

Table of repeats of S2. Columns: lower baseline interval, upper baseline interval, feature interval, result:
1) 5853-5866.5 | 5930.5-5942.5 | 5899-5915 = 0.18 angstrom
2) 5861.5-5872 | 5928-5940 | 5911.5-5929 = -0.18 angstrom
